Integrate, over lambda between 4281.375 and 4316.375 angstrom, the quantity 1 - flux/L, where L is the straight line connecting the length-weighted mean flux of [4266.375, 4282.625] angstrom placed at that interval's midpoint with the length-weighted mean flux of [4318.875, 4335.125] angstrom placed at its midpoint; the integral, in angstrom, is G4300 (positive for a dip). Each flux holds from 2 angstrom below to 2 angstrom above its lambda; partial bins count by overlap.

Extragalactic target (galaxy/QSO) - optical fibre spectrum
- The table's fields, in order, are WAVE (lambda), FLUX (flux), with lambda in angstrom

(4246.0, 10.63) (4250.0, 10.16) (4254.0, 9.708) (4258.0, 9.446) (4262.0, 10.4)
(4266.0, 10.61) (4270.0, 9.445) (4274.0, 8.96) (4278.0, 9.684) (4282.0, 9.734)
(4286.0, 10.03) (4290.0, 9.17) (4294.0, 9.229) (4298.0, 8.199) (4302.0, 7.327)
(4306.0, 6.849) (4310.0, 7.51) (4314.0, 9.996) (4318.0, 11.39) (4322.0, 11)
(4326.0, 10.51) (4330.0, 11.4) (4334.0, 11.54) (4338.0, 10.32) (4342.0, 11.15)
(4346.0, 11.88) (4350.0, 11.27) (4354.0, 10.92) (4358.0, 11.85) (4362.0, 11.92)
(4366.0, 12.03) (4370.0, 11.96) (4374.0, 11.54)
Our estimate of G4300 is 5.4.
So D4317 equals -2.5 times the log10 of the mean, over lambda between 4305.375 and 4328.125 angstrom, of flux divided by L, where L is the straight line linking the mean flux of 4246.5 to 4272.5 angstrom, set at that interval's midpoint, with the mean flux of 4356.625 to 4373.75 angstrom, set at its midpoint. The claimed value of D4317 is 0.14 mag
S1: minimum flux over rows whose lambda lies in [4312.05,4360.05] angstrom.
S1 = 9.996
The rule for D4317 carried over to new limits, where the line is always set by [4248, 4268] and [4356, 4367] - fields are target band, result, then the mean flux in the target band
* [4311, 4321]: 0.071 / 10.4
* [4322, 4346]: 0.036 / 11.1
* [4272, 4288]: 0.093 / 9.6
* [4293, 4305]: 0.318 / 8.05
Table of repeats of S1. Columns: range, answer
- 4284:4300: 8.199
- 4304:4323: 6.849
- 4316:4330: 10.51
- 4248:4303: 7.327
